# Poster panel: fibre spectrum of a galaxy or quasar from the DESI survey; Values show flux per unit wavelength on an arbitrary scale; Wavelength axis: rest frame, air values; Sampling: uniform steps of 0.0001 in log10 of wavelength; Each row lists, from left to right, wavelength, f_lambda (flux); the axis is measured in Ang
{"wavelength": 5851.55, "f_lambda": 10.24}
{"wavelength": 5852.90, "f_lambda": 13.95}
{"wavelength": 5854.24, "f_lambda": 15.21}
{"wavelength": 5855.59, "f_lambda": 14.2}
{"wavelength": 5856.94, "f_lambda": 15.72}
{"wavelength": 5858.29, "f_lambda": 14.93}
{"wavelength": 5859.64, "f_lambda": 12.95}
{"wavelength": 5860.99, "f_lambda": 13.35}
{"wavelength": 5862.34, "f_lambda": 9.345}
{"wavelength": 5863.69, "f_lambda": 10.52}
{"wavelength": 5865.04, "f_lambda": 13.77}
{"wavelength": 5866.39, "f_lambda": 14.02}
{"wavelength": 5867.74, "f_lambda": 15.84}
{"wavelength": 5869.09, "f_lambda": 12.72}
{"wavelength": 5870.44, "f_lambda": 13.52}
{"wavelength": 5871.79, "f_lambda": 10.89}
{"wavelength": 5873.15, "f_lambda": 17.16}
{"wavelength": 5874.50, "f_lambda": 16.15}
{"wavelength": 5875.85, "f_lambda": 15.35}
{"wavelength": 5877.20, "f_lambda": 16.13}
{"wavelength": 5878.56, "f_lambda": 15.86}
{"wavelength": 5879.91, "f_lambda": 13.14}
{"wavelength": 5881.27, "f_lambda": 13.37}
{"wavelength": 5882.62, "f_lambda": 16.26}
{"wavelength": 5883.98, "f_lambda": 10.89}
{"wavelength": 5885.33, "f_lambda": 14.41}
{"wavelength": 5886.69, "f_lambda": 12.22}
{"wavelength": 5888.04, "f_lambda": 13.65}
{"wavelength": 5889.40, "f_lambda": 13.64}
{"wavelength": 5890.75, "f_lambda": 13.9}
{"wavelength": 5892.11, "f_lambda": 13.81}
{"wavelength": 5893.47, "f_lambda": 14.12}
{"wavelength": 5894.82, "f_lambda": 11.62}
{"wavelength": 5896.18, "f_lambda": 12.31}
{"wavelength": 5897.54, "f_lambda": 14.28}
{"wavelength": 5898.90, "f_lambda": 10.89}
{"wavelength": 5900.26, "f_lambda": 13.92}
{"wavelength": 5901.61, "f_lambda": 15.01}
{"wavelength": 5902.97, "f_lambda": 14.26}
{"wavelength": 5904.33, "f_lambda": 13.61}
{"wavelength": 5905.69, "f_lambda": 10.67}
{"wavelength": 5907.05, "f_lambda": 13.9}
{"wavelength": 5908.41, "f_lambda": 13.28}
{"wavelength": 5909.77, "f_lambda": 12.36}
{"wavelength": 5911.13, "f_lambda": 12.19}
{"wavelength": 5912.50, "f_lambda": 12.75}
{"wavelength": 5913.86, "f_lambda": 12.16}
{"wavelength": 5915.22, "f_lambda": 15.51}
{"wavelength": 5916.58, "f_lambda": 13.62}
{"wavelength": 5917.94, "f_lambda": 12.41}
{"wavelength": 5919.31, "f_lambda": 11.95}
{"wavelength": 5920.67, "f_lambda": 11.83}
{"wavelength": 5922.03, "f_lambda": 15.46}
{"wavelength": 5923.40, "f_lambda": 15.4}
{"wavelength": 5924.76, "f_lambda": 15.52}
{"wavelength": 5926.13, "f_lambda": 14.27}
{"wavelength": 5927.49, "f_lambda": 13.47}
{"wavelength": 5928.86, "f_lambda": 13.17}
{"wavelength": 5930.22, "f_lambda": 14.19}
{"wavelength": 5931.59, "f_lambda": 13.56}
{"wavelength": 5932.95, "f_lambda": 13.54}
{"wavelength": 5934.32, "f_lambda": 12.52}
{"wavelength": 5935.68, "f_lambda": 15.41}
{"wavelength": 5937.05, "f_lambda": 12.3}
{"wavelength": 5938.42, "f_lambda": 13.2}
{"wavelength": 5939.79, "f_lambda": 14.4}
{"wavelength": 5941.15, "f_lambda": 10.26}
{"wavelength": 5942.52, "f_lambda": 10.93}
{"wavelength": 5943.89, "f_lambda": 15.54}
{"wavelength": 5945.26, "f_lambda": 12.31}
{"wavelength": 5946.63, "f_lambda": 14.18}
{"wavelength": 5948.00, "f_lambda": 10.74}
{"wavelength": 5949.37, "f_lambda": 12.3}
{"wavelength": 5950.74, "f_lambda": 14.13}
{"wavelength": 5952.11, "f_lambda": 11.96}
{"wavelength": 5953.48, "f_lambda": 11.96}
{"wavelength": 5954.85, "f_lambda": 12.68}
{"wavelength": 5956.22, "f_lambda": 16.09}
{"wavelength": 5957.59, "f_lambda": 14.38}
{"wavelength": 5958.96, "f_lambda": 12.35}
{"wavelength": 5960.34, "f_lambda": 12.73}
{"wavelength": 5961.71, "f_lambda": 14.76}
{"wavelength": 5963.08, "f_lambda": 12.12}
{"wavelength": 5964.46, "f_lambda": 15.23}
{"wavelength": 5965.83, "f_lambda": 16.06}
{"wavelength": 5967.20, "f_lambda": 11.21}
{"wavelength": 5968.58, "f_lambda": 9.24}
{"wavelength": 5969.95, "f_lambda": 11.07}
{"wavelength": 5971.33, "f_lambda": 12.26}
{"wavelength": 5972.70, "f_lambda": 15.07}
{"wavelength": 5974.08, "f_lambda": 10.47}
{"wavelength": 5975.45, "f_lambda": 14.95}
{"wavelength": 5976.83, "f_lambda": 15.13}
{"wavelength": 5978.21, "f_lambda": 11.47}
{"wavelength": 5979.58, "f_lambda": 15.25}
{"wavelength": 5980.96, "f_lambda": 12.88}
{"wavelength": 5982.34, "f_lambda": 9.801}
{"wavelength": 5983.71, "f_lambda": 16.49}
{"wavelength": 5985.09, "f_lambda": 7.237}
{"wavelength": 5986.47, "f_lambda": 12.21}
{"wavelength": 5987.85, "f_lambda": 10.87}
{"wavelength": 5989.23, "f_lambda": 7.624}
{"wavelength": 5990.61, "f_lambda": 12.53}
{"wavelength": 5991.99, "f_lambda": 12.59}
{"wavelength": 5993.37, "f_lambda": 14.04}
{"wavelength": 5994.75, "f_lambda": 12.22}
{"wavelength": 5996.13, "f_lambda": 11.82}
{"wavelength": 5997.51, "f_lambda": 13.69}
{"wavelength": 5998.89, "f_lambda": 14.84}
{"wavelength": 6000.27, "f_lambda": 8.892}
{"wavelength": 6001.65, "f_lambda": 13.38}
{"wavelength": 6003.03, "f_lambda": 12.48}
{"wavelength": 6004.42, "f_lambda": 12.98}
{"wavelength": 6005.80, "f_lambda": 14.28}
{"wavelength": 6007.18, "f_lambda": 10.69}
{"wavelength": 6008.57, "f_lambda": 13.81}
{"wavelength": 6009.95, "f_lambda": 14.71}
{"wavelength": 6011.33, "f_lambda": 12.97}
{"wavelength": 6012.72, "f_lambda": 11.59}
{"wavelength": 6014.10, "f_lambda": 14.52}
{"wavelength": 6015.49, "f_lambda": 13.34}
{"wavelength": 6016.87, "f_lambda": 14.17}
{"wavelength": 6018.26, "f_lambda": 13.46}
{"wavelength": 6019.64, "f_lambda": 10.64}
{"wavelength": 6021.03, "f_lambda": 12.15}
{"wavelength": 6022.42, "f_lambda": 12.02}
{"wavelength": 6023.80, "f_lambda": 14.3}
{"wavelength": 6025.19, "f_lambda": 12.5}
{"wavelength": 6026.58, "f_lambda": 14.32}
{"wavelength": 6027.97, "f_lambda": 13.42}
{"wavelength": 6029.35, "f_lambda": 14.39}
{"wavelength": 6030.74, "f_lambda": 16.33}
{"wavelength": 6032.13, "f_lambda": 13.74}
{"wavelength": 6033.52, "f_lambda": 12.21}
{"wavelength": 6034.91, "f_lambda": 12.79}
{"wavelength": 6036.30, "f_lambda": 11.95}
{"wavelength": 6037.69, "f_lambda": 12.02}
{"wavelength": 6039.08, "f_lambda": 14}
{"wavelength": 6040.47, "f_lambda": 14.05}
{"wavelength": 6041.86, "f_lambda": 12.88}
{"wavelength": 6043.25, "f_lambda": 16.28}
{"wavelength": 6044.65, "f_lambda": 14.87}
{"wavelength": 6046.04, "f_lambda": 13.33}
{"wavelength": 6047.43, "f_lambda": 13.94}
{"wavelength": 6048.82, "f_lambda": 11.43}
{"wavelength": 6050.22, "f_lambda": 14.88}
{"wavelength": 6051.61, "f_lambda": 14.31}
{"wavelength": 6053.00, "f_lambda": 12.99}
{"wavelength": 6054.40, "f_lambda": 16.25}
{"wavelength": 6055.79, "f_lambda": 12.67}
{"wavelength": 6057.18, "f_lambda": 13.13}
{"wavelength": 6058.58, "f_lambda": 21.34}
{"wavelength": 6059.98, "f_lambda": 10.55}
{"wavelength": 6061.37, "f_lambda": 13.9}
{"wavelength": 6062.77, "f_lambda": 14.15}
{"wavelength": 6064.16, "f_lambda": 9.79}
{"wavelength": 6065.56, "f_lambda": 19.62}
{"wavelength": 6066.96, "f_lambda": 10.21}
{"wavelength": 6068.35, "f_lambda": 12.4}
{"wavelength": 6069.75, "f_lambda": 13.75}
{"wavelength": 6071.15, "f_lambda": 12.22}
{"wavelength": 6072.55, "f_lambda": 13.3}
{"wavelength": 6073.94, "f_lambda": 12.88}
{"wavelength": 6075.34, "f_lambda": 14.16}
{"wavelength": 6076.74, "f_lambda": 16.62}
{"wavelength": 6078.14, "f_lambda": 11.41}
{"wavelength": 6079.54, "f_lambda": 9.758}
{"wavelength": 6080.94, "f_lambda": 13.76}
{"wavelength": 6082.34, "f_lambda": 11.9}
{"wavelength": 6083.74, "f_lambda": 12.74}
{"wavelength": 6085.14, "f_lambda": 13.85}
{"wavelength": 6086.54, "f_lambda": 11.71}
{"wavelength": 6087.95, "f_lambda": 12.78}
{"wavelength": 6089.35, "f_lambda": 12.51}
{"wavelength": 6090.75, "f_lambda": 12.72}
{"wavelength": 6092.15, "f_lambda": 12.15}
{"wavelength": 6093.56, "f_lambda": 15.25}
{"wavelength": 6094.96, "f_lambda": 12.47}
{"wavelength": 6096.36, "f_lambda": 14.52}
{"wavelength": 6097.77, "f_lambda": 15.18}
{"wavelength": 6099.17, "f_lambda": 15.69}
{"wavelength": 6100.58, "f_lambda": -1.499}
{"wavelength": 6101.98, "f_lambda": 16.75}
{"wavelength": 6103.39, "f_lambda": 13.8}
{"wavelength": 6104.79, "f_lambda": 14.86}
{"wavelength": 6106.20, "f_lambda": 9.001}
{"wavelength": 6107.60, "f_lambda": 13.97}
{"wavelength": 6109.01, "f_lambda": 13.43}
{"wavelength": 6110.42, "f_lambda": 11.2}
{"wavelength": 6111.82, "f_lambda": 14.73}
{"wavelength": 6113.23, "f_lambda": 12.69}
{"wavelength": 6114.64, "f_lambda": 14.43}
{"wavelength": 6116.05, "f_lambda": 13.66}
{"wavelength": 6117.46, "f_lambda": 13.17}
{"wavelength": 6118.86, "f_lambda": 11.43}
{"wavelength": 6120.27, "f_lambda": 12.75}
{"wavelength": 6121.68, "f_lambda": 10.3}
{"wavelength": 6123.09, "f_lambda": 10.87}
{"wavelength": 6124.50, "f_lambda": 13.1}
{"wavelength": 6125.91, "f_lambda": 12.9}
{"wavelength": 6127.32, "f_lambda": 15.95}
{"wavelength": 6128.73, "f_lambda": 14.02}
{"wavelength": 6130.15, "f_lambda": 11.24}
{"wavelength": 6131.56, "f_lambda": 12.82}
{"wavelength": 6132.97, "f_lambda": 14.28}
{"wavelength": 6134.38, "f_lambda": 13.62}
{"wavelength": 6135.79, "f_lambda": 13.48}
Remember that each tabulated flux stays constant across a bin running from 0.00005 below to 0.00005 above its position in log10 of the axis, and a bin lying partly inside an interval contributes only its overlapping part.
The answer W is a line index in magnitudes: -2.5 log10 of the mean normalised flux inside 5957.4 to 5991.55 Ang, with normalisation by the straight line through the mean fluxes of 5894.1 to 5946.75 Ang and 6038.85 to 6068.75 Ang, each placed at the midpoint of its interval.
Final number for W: 0.09 mag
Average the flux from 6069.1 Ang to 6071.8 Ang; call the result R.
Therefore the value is 13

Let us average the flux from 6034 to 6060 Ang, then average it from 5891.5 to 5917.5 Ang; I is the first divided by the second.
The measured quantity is 1.06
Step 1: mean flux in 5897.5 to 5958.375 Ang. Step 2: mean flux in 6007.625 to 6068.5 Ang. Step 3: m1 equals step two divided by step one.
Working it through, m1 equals 1.0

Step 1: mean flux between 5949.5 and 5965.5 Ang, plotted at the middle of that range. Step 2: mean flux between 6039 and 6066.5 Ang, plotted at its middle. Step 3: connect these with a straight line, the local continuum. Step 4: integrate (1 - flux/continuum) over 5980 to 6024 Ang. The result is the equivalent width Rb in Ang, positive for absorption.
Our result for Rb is 4.3 Ang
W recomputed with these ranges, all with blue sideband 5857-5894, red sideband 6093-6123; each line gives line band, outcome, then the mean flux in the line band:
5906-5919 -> 0.05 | 13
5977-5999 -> 0.09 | 12.2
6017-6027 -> 0.03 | 12.8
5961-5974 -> 0.04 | 12.9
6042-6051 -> -0.08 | 14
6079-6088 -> 0.04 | 12.4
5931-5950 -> 0.05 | 12.9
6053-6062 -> -0.12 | 14.5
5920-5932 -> -0.04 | 14.1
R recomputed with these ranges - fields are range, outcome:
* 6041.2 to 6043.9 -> 14.6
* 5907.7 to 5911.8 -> 12.6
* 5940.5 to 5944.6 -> 12.2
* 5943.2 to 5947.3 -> 14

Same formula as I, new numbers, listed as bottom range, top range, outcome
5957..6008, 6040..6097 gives 1.07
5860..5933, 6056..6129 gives 0.96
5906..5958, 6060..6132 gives 0.97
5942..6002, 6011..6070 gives 1.07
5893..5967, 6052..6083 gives 1.01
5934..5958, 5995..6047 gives 1.01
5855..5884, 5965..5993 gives 0.88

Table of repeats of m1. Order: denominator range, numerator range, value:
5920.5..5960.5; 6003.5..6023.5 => 0.97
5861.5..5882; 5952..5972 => 0.94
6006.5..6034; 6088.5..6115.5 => 0.97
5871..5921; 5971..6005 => 0.92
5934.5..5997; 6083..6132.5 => 1.00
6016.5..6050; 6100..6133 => 0.93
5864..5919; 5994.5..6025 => 0.95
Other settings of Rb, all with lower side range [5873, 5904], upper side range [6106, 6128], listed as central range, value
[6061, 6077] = -0.54 Ang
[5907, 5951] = 1.53 Ang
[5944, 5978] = 1.29 Ang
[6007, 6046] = -0.39 Ang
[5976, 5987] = 0.73 Ang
